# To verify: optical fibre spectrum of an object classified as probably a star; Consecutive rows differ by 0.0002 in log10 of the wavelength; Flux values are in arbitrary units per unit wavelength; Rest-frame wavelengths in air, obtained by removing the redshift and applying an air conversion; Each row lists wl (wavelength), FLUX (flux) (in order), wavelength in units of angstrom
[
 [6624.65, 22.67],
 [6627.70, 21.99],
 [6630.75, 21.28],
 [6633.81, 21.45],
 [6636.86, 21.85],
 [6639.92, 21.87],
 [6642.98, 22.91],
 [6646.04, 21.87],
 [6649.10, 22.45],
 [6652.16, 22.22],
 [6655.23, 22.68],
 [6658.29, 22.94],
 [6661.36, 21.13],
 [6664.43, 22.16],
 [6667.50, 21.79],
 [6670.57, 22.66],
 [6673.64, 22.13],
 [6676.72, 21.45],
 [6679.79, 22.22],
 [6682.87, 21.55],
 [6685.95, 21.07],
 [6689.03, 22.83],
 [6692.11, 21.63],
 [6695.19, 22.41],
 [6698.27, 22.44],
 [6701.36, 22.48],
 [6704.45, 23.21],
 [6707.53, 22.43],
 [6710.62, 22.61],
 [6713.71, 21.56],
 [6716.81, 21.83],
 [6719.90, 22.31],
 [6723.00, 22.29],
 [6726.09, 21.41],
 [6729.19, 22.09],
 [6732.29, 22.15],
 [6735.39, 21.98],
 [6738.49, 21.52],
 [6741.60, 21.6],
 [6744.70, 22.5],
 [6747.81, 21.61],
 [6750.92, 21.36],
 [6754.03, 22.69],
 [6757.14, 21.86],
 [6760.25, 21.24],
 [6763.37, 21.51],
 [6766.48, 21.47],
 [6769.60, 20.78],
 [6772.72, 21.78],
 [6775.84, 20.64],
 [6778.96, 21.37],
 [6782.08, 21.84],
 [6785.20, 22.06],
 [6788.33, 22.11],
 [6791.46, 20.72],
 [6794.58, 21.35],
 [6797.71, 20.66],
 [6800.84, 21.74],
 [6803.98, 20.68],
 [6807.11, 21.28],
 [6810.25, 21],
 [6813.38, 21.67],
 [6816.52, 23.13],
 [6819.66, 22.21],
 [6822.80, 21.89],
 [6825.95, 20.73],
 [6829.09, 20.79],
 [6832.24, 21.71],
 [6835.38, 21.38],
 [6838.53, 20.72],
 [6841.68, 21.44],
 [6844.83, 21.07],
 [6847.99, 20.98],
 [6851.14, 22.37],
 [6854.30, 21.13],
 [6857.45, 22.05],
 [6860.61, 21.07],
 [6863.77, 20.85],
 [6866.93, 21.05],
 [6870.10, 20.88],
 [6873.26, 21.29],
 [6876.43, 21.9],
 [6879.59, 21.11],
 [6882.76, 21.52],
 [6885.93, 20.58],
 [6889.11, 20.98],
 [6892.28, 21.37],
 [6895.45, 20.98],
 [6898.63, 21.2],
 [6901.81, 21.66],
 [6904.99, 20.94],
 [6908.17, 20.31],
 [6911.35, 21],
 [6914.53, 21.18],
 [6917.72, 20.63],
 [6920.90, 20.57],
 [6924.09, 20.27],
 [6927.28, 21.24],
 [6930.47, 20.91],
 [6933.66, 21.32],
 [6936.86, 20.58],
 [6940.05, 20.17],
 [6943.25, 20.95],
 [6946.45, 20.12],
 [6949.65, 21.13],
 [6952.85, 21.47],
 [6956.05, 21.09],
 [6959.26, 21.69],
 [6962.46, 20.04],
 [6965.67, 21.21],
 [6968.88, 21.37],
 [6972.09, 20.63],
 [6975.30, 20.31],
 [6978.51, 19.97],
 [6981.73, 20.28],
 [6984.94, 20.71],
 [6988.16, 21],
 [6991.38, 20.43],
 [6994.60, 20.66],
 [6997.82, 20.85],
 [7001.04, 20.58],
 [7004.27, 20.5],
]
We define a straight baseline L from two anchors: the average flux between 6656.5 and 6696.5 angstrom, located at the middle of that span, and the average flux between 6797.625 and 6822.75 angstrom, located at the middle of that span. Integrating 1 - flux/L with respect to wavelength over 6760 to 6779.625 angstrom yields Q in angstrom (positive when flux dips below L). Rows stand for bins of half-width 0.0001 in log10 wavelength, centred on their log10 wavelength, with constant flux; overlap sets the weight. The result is 0.4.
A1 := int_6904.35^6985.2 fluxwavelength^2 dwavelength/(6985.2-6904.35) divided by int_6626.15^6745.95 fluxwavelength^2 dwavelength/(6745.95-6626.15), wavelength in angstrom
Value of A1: 1.02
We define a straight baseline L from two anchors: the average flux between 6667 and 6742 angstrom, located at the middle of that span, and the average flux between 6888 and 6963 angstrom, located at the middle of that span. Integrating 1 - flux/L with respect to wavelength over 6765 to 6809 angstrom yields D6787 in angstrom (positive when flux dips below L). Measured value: 0.67 angstrom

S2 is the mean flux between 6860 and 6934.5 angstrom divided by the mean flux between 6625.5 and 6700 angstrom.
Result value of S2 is 1.0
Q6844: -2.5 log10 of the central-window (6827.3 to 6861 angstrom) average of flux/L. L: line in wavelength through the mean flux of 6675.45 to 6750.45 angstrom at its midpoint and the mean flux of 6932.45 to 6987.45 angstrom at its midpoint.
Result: 0.00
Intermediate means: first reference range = 22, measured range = 21.3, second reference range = 20.8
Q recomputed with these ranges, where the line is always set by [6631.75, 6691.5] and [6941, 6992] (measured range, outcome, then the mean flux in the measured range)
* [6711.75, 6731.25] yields -0.12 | 21.9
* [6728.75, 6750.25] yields -0.17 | 21.9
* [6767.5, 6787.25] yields 0.12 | 21.4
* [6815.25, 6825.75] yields -0.39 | 22.2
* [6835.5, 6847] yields 0.10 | 21.1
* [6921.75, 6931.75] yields 0.07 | 20.8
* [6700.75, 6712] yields -0.43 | 22.7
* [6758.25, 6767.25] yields 0.08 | 21.4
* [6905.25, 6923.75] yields 0.24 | 20.7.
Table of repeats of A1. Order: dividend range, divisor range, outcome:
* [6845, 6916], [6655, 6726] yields 1.01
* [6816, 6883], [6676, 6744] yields 1.01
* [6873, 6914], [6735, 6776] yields 1.02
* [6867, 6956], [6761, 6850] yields 1.01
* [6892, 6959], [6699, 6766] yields 1.01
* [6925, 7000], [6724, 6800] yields 1.02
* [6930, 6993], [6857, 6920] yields 1.00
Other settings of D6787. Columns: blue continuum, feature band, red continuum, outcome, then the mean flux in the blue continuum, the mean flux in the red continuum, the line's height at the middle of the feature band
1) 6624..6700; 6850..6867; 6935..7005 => -0.2 angstrom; 22.1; 20.7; 21.2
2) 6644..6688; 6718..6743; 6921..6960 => -0.2 angstrom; 22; 20.9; 21.8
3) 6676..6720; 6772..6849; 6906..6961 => 0.5 angstrom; 22.1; 20.9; 21.5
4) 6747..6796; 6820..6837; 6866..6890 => 0.0 angstrom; 21.5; 21.2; 21.3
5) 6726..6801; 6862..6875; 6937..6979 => 0.1 angstrom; 21.6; 20.8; 21.2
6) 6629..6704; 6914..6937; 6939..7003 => 0.1 angstrom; 22.1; 20.7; 20.9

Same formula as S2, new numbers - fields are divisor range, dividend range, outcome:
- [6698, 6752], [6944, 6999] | 0.94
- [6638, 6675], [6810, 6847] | 0.97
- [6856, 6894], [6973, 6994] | 0.96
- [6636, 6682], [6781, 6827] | 0.97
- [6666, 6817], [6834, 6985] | 0.96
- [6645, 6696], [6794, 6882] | 0.97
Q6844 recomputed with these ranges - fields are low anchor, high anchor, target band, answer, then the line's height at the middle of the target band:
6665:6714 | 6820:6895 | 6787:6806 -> 0.02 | 21.6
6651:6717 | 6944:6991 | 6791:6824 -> 0.00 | 21.6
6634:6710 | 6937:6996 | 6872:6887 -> -0.01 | 21.2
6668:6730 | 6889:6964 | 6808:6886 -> 0.00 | 21.3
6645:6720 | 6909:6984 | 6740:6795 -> 0.01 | 21.7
